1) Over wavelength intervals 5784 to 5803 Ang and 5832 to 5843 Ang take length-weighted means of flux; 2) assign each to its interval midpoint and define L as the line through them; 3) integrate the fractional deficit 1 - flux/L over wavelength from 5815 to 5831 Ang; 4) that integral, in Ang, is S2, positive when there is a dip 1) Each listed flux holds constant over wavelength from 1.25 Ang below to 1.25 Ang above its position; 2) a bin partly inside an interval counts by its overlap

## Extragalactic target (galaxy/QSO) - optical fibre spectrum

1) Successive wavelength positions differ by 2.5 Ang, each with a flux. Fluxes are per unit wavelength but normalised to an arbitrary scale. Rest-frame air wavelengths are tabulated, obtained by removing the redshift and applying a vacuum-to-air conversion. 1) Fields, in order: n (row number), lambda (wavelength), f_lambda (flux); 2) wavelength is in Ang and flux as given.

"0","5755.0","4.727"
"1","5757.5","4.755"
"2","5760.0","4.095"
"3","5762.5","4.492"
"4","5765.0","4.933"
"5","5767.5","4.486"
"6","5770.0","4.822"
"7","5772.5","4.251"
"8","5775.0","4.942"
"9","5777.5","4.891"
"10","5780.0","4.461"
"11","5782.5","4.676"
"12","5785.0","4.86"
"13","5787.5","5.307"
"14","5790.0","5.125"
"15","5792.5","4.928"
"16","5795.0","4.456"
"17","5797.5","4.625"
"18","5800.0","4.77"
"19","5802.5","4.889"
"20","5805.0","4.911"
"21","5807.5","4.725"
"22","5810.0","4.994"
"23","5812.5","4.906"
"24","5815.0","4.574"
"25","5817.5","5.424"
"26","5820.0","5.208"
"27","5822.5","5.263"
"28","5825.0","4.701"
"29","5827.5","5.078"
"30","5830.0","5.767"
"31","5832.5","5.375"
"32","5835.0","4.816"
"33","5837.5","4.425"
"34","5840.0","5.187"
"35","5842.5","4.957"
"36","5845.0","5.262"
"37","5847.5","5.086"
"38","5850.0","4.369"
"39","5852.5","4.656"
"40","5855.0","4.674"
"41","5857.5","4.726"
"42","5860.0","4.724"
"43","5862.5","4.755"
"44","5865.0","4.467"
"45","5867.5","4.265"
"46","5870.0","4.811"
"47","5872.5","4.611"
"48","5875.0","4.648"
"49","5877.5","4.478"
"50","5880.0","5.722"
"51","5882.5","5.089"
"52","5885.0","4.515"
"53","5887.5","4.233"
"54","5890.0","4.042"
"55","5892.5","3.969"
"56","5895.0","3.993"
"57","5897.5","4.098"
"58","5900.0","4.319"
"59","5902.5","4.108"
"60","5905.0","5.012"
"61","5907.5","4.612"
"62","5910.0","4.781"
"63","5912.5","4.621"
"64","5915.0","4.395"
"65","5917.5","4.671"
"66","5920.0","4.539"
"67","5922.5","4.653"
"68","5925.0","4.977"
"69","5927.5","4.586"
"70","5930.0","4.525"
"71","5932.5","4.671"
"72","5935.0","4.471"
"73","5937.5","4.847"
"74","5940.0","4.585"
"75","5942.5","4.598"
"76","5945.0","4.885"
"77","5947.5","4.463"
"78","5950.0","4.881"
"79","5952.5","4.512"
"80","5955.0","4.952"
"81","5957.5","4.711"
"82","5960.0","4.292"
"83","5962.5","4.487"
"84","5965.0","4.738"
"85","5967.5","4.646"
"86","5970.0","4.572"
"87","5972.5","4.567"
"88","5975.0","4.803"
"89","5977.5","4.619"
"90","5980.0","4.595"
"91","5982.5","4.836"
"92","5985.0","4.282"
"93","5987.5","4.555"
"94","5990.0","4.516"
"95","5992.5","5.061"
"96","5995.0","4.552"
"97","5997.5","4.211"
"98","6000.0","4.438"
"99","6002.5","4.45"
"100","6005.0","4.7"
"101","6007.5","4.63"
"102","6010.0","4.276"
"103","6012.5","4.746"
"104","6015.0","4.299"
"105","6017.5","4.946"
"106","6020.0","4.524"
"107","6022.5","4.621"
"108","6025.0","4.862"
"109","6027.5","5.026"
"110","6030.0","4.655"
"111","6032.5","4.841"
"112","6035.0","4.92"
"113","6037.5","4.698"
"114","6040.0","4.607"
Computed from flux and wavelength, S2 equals -0.9 Ang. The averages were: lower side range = 4.87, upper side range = 4.92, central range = 5.18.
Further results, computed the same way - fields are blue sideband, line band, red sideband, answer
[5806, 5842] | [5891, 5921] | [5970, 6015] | 2.4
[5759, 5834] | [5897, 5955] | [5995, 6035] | 1.3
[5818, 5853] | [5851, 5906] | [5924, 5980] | 3.9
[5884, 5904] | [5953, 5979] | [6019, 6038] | -0.8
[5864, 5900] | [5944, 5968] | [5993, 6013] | -0.8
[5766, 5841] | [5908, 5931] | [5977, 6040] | 0.5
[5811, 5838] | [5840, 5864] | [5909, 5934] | 0.6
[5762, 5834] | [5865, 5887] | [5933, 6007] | 0.2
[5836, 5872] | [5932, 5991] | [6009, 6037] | 1.1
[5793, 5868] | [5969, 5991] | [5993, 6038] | 0.4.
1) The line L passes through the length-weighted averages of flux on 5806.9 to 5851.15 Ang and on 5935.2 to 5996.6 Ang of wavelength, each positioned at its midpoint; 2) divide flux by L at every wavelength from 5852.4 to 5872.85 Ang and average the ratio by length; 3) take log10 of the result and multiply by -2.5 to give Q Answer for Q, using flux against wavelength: 0.07 mag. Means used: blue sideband 5.01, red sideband 4.64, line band 4.63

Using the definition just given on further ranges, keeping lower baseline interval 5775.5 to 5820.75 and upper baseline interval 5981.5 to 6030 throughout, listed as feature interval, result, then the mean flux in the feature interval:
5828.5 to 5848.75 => -0.06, 5.11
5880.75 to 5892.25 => 0.07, 4.48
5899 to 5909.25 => 0.05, 4.53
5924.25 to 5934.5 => 0.01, 4.66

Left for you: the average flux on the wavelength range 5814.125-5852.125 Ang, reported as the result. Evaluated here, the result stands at 5.03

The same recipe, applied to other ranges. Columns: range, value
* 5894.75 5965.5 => 4.59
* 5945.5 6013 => 4.6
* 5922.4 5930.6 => 4.7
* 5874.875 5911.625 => 4.5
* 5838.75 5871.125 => 4.76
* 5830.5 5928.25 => 4.66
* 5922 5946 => 4.68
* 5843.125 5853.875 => 4.85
